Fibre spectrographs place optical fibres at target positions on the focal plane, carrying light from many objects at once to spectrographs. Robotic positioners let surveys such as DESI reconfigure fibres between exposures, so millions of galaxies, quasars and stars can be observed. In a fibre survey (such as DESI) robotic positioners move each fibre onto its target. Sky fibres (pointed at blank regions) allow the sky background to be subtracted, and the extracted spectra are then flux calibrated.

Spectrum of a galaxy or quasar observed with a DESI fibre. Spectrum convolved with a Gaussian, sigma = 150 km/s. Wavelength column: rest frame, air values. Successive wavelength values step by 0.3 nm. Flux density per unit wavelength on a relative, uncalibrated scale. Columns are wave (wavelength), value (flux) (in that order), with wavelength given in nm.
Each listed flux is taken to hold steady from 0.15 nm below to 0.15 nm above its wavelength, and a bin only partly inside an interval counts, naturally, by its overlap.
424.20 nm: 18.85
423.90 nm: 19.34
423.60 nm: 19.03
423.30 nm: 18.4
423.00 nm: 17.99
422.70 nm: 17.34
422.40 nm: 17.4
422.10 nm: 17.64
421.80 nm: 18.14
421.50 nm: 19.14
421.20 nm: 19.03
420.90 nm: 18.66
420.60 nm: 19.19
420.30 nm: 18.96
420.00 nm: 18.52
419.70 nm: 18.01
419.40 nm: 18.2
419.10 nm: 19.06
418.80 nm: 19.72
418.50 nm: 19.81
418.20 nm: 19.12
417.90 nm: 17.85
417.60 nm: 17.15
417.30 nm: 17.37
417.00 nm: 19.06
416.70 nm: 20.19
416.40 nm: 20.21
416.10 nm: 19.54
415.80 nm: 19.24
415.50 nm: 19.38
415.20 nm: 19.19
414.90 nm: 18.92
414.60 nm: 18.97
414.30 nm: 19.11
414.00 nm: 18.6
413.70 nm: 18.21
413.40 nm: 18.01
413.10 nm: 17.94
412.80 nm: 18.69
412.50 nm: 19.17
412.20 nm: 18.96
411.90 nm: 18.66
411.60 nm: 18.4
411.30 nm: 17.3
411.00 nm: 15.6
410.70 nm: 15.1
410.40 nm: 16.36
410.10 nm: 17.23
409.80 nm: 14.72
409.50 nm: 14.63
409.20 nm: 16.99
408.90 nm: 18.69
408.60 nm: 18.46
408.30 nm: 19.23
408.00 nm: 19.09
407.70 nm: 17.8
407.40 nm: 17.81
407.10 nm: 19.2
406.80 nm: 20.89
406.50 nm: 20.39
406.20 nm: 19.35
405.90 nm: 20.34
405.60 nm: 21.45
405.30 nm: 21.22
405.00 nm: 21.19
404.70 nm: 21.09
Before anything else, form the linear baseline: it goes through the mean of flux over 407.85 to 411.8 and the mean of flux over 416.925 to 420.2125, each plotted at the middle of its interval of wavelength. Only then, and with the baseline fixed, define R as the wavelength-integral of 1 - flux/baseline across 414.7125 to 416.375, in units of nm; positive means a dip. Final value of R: -0.12 nm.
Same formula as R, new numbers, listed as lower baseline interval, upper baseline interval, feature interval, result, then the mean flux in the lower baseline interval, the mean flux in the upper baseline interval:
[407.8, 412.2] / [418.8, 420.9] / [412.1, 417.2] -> -0.301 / 17.2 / 18.7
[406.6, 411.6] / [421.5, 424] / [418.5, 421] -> -0.112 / 17.5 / 18.2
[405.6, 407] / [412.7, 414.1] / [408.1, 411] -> 0.389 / 20.3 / 18.3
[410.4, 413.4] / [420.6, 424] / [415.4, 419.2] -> -0.208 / 17.7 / 18.4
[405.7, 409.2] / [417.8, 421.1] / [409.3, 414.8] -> 0.428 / 19.1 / 18.8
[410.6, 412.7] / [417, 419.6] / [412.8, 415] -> -0.068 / 17.7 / 18.6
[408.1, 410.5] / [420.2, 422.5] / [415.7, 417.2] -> -0.137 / 17.1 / 18.5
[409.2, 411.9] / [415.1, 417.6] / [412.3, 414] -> -0.081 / 16.4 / 19.1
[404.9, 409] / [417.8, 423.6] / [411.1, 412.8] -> 0.072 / 19.6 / 18.6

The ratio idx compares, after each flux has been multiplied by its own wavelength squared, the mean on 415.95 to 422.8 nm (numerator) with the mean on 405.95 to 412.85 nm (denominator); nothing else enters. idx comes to 1.09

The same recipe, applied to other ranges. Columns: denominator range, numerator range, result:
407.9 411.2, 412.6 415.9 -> 1.14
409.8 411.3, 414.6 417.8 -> 1.22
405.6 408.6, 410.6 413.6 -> 0.94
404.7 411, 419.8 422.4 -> 1.07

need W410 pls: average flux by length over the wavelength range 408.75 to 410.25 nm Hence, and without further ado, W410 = 16.5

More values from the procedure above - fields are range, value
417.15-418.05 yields 17.5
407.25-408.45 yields 18.5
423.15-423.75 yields 18.7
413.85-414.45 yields 18.9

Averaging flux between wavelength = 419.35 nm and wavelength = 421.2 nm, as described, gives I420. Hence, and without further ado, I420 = 18.6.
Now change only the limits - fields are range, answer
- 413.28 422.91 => 18.7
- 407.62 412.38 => 17.3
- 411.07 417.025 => 18.8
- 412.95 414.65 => 18.4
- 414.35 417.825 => 19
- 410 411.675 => 16.6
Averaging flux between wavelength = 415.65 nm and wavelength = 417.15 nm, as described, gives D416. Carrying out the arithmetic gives 19.6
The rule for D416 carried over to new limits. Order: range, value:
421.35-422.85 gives 17.9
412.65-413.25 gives 18.3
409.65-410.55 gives 16.1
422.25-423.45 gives 17.8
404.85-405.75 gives 21.3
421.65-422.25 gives 17.9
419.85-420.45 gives 18.7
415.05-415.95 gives 19.3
